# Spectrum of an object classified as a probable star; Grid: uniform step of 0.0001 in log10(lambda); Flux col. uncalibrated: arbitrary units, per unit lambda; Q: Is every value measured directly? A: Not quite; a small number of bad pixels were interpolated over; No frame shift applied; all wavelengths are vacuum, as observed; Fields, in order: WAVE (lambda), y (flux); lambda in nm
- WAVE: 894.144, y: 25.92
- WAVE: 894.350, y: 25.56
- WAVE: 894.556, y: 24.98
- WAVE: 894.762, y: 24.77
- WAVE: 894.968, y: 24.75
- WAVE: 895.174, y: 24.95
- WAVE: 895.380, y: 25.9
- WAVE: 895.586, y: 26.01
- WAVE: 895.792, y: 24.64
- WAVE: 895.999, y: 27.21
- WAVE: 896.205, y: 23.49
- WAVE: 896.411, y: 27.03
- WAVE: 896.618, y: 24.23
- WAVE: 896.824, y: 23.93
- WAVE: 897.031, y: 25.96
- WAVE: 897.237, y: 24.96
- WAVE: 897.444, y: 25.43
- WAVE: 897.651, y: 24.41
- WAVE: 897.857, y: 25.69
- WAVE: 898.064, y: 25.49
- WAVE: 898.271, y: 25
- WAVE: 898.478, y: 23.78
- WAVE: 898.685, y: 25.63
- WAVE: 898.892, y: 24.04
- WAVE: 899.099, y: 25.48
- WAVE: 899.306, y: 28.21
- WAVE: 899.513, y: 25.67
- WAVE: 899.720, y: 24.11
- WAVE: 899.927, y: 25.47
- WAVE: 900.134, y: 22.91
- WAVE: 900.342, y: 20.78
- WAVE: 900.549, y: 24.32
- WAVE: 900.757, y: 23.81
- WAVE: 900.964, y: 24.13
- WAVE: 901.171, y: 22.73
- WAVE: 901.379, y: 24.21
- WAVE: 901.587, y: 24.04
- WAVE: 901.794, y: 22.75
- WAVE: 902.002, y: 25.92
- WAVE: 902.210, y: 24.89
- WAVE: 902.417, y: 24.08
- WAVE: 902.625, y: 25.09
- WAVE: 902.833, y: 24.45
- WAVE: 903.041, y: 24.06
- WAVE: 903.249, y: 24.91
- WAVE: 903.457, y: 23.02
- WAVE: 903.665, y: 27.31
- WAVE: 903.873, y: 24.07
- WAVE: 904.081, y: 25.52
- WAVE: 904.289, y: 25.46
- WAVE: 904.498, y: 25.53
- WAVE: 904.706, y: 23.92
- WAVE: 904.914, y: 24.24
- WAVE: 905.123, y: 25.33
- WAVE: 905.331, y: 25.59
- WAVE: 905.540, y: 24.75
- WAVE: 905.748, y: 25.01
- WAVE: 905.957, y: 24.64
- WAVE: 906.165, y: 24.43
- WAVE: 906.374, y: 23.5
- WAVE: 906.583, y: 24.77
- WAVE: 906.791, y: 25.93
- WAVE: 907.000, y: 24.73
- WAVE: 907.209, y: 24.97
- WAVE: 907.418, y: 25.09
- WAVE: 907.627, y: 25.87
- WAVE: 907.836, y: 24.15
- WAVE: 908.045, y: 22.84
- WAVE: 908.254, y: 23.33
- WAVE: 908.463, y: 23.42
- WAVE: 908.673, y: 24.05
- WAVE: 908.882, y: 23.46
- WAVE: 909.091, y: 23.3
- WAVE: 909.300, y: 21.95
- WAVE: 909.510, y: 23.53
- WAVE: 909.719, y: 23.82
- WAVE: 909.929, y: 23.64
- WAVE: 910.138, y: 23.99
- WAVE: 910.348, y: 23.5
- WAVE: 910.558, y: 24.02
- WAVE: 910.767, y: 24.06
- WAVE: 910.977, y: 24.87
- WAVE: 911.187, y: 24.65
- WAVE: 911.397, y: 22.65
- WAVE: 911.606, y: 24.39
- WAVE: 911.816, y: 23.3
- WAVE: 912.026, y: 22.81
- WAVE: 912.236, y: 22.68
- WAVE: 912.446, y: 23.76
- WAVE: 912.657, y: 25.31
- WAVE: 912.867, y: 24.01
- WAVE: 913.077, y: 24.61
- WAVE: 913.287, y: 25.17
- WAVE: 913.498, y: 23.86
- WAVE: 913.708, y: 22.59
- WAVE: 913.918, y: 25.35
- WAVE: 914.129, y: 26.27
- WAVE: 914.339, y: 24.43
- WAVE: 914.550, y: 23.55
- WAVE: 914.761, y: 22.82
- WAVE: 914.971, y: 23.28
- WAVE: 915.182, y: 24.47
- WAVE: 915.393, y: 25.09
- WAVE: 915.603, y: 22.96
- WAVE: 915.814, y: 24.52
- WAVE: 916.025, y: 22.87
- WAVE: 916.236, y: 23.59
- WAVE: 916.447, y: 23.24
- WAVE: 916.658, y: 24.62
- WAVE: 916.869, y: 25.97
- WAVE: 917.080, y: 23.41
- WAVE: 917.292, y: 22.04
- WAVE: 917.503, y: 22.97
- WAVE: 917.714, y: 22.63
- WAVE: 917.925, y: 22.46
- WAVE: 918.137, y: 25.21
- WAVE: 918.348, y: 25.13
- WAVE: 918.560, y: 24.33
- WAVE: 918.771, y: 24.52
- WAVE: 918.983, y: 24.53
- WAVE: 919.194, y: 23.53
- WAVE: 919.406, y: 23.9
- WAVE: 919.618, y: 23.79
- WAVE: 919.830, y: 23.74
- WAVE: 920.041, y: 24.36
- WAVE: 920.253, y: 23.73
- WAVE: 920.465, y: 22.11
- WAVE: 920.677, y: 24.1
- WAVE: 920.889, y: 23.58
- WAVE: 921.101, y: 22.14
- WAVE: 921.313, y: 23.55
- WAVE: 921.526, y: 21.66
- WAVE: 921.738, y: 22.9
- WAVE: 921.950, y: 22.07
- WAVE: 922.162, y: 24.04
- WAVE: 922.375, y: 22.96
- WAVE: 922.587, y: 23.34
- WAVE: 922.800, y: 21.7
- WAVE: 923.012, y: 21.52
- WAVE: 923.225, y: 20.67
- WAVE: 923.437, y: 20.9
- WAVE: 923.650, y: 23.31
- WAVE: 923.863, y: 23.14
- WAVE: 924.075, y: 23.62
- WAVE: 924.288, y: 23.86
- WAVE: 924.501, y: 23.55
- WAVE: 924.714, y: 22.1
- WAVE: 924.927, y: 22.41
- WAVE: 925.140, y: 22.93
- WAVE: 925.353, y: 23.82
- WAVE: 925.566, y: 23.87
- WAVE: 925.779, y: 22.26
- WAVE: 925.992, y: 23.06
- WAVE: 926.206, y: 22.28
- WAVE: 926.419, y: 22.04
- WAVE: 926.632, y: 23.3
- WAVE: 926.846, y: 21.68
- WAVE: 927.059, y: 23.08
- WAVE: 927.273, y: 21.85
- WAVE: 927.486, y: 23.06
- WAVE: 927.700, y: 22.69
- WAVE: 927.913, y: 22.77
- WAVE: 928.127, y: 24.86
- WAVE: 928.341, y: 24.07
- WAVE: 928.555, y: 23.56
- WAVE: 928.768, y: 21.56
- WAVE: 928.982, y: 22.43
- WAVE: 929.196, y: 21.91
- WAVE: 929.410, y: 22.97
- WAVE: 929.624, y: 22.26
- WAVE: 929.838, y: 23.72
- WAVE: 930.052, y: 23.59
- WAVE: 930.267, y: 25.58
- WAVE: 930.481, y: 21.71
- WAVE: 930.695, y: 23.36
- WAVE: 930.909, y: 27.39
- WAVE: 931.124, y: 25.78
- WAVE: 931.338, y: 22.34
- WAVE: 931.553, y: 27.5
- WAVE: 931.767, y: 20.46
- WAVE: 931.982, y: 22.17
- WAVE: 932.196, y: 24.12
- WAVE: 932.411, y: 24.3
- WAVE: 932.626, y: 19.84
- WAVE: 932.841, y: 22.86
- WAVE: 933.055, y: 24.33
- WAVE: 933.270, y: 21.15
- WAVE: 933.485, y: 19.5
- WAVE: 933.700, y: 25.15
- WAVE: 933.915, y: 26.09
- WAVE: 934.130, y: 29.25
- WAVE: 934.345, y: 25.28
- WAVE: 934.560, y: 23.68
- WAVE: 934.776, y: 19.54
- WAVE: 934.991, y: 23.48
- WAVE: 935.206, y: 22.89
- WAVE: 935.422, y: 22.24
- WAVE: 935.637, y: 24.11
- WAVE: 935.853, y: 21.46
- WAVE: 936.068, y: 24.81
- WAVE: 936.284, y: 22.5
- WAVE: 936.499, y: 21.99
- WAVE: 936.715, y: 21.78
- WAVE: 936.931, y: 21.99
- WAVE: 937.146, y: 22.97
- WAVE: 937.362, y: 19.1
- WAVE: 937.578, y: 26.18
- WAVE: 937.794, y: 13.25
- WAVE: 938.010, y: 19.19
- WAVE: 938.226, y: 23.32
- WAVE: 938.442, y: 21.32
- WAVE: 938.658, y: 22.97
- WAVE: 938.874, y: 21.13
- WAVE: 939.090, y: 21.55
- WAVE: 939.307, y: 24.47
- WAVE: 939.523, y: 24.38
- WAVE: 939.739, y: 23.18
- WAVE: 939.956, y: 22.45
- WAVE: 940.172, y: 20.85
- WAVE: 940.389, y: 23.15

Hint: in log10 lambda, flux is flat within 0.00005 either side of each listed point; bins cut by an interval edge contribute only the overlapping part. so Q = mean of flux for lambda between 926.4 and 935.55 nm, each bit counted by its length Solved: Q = 23.3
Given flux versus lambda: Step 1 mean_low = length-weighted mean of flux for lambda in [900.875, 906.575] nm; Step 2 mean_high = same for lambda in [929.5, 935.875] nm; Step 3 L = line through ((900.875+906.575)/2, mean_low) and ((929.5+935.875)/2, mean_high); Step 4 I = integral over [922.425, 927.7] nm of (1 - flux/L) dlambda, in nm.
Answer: 0.26 nm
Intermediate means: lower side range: 24.6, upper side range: 23.5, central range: 22.6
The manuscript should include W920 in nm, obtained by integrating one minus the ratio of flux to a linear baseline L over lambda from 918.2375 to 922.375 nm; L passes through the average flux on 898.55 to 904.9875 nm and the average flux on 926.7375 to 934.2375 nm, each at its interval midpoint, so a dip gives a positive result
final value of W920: 0.04 nm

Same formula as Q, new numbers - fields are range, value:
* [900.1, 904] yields 24.1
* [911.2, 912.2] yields 23.4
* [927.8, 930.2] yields 23.1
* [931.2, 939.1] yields 22.6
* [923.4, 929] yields 22.9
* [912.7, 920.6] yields 23.9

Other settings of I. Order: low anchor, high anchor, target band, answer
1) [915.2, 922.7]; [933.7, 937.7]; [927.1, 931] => 0.02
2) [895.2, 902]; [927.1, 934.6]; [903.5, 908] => -0.08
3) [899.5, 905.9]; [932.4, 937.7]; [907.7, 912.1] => 0.09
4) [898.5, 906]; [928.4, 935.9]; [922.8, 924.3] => 0.09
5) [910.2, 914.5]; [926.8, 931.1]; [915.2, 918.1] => 0.03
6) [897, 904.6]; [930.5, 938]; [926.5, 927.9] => 0.04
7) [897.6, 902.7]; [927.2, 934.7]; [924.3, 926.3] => 0.06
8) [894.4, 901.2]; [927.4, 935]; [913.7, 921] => 0.05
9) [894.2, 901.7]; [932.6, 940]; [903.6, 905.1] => -0.04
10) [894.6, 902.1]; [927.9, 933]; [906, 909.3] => 0.03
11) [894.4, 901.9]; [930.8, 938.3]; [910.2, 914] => 0.01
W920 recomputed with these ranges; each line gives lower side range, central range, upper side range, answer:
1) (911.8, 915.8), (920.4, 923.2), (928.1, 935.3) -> 0.13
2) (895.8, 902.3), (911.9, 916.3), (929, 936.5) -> 0.02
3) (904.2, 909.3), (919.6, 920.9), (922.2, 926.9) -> -0.03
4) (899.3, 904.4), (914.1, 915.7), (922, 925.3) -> -0.04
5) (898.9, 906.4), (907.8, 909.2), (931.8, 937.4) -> 0.05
